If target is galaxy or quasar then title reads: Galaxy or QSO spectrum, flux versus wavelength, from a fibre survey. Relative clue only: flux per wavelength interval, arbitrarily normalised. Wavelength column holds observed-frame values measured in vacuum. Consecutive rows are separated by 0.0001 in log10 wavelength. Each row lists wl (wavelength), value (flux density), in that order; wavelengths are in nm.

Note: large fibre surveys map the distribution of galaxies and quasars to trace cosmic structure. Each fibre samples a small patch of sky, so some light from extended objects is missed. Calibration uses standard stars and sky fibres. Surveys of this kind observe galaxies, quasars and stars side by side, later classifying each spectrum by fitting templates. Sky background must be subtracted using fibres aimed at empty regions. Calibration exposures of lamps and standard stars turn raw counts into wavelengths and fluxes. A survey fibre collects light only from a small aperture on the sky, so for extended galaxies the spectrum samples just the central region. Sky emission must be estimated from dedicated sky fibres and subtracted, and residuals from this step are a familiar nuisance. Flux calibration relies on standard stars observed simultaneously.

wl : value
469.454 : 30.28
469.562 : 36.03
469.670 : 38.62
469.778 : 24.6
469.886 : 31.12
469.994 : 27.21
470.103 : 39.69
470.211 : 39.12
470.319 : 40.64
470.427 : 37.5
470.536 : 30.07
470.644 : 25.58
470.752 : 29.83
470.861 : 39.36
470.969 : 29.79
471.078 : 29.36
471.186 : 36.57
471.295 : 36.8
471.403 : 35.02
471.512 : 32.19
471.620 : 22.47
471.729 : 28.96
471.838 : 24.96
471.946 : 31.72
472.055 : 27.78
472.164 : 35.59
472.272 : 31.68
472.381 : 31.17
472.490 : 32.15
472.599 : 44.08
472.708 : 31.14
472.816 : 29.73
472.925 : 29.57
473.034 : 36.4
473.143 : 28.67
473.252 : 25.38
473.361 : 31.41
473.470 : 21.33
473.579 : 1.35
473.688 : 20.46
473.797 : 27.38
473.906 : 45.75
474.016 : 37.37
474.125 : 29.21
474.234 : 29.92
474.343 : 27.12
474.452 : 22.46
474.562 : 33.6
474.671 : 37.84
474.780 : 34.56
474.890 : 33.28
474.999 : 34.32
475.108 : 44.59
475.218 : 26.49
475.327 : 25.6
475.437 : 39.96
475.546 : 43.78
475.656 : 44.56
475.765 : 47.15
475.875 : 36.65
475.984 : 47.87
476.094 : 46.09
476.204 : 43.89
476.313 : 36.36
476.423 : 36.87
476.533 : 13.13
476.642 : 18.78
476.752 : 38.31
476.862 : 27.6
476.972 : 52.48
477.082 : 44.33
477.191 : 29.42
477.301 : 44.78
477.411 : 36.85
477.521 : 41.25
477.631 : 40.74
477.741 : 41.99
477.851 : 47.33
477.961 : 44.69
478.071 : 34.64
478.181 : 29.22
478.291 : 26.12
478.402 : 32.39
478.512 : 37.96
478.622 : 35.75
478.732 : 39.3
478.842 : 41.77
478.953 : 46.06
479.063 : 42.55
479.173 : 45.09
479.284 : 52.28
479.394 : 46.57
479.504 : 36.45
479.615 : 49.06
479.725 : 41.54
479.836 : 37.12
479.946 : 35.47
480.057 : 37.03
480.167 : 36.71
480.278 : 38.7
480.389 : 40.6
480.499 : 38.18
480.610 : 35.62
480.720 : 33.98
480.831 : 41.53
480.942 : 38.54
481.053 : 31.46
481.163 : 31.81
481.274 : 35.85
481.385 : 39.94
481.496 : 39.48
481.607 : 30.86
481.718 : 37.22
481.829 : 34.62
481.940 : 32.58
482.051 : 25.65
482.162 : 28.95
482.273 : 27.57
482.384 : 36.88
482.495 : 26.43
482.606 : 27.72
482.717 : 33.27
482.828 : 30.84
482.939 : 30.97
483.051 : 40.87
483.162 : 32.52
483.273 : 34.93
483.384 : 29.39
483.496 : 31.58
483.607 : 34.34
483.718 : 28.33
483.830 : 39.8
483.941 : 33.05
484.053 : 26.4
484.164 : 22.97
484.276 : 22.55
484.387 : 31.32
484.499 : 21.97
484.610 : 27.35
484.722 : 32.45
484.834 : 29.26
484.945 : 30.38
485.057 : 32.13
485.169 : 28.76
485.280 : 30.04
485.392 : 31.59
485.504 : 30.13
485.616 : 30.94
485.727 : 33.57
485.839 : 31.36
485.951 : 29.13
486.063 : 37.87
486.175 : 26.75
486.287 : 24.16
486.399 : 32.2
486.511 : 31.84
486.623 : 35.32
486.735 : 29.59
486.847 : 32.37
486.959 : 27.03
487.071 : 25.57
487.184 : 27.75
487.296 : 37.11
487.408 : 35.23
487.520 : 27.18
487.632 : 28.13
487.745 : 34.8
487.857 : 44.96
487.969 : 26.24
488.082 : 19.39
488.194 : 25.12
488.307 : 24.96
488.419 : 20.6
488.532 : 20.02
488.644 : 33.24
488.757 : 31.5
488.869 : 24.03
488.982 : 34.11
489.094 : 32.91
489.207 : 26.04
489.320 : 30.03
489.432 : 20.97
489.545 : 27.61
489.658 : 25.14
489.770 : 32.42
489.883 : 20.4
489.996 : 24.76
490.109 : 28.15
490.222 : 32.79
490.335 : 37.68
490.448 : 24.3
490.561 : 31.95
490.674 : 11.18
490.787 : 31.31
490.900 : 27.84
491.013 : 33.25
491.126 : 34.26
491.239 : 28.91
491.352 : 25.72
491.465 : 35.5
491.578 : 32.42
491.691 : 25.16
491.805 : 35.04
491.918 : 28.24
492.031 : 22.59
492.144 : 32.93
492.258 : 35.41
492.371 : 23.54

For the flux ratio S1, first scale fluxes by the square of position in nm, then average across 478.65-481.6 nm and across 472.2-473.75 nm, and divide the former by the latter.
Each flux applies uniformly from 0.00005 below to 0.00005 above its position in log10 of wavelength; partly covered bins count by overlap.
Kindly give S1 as 1.4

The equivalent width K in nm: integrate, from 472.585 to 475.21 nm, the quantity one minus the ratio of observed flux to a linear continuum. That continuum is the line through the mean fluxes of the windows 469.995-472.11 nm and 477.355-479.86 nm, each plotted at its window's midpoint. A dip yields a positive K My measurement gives 0.37 nm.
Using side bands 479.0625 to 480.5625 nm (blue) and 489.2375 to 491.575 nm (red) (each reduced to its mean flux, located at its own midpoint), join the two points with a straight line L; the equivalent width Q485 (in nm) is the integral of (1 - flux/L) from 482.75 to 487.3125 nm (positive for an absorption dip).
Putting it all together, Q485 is 0.55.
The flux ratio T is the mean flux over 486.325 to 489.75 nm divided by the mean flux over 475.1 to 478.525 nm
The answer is 0.8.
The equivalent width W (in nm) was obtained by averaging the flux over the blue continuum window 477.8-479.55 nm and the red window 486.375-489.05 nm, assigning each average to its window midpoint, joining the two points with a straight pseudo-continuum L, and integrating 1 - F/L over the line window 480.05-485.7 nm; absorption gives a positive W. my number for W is 0.43 nm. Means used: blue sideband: 39.9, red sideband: 29.5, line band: 32.4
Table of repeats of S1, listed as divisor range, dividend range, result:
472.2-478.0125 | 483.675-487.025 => 0.91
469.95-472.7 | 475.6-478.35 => 1.19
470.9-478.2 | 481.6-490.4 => 0.93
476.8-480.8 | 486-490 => 0.76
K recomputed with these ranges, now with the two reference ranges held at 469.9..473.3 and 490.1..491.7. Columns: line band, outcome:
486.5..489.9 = 0.13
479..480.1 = -0.40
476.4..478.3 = -0.29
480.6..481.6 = -0.17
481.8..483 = 0.01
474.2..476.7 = -0.26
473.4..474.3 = 0.15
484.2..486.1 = 0.03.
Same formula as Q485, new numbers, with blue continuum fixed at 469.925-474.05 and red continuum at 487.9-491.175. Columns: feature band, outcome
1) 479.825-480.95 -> -0.32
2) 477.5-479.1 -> -0.48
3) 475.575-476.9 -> -0.28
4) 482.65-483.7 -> -0.15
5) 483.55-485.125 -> -0.05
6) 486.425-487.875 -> -0.20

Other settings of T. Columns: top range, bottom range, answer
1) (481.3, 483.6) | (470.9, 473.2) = 1.03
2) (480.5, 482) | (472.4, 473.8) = 1.29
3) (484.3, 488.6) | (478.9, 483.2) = 0.81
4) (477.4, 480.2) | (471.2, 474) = 1.33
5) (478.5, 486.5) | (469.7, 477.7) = 1.02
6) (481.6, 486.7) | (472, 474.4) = 1.04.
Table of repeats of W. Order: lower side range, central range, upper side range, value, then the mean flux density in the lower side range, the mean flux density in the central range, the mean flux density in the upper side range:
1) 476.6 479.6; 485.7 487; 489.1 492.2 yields 0.05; 39.3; 30.9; 28.5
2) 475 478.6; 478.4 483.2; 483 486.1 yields -0.37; 37.5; 36.8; 30.8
